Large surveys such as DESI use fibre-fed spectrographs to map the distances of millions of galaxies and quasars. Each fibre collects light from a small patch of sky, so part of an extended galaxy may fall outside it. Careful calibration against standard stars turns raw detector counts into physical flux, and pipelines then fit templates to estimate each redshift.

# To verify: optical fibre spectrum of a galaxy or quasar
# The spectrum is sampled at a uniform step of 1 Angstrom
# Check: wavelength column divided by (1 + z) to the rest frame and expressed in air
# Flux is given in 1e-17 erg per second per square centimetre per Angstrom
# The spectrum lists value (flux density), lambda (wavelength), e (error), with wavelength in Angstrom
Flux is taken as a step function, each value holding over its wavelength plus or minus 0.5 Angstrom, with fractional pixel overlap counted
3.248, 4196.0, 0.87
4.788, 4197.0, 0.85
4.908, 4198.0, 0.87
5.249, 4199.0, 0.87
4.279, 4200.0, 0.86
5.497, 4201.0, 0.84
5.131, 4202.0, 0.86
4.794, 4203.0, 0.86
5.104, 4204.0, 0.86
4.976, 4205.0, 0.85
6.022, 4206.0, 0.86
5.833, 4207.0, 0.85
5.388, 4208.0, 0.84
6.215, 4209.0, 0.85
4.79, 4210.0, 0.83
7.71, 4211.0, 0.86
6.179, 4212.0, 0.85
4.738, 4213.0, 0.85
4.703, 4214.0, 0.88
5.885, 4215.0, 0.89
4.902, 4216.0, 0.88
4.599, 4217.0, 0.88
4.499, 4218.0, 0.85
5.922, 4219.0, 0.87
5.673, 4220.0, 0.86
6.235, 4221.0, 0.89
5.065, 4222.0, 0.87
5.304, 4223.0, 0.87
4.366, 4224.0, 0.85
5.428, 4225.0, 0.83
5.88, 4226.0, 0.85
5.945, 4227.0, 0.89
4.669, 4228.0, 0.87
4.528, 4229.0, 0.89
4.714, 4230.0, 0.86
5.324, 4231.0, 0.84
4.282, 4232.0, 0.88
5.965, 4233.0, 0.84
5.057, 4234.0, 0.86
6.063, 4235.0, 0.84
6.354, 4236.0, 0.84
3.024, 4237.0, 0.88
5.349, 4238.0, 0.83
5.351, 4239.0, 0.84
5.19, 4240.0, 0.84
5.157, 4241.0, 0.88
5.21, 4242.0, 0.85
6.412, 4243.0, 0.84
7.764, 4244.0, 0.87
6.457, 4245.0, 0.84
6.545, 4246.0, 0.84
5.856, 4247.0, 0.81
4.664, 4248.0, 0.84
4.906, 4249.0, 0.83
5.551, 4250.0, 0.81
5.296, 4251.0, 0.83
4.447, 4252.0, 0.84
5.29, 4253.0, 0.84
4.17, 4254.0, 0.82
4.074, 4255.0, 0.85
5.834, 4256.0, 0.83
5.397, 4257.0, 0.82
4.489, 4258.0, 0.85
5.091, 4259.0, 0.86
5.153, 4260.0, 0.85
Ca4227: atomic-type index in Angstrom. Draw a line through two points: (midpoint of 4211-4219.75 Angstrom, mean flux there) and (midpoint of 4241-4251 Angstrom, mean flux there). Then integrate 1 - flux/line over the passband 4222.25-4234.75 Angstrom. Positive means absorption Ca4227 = 0.9 Angstrom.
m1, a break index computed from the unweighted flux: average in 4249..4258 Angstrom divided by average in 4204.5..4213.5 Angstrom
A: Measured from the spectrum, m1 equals 0.86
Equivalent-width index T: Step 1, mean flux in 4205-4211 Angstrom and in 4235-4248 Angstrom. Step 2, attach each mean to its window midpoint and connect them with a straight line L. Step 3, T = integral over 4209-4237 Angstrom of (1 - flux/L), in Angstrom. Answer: 1.9 Angstrom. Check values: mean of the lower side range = 5.77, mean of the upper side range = 5.69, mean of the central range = 5.34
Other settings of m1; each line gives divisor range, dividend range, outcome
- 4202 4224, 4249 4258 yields 0.92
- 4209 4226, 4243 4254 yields 1.04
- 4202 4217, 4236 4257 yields 0.98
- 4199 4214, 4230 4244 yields 0.98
